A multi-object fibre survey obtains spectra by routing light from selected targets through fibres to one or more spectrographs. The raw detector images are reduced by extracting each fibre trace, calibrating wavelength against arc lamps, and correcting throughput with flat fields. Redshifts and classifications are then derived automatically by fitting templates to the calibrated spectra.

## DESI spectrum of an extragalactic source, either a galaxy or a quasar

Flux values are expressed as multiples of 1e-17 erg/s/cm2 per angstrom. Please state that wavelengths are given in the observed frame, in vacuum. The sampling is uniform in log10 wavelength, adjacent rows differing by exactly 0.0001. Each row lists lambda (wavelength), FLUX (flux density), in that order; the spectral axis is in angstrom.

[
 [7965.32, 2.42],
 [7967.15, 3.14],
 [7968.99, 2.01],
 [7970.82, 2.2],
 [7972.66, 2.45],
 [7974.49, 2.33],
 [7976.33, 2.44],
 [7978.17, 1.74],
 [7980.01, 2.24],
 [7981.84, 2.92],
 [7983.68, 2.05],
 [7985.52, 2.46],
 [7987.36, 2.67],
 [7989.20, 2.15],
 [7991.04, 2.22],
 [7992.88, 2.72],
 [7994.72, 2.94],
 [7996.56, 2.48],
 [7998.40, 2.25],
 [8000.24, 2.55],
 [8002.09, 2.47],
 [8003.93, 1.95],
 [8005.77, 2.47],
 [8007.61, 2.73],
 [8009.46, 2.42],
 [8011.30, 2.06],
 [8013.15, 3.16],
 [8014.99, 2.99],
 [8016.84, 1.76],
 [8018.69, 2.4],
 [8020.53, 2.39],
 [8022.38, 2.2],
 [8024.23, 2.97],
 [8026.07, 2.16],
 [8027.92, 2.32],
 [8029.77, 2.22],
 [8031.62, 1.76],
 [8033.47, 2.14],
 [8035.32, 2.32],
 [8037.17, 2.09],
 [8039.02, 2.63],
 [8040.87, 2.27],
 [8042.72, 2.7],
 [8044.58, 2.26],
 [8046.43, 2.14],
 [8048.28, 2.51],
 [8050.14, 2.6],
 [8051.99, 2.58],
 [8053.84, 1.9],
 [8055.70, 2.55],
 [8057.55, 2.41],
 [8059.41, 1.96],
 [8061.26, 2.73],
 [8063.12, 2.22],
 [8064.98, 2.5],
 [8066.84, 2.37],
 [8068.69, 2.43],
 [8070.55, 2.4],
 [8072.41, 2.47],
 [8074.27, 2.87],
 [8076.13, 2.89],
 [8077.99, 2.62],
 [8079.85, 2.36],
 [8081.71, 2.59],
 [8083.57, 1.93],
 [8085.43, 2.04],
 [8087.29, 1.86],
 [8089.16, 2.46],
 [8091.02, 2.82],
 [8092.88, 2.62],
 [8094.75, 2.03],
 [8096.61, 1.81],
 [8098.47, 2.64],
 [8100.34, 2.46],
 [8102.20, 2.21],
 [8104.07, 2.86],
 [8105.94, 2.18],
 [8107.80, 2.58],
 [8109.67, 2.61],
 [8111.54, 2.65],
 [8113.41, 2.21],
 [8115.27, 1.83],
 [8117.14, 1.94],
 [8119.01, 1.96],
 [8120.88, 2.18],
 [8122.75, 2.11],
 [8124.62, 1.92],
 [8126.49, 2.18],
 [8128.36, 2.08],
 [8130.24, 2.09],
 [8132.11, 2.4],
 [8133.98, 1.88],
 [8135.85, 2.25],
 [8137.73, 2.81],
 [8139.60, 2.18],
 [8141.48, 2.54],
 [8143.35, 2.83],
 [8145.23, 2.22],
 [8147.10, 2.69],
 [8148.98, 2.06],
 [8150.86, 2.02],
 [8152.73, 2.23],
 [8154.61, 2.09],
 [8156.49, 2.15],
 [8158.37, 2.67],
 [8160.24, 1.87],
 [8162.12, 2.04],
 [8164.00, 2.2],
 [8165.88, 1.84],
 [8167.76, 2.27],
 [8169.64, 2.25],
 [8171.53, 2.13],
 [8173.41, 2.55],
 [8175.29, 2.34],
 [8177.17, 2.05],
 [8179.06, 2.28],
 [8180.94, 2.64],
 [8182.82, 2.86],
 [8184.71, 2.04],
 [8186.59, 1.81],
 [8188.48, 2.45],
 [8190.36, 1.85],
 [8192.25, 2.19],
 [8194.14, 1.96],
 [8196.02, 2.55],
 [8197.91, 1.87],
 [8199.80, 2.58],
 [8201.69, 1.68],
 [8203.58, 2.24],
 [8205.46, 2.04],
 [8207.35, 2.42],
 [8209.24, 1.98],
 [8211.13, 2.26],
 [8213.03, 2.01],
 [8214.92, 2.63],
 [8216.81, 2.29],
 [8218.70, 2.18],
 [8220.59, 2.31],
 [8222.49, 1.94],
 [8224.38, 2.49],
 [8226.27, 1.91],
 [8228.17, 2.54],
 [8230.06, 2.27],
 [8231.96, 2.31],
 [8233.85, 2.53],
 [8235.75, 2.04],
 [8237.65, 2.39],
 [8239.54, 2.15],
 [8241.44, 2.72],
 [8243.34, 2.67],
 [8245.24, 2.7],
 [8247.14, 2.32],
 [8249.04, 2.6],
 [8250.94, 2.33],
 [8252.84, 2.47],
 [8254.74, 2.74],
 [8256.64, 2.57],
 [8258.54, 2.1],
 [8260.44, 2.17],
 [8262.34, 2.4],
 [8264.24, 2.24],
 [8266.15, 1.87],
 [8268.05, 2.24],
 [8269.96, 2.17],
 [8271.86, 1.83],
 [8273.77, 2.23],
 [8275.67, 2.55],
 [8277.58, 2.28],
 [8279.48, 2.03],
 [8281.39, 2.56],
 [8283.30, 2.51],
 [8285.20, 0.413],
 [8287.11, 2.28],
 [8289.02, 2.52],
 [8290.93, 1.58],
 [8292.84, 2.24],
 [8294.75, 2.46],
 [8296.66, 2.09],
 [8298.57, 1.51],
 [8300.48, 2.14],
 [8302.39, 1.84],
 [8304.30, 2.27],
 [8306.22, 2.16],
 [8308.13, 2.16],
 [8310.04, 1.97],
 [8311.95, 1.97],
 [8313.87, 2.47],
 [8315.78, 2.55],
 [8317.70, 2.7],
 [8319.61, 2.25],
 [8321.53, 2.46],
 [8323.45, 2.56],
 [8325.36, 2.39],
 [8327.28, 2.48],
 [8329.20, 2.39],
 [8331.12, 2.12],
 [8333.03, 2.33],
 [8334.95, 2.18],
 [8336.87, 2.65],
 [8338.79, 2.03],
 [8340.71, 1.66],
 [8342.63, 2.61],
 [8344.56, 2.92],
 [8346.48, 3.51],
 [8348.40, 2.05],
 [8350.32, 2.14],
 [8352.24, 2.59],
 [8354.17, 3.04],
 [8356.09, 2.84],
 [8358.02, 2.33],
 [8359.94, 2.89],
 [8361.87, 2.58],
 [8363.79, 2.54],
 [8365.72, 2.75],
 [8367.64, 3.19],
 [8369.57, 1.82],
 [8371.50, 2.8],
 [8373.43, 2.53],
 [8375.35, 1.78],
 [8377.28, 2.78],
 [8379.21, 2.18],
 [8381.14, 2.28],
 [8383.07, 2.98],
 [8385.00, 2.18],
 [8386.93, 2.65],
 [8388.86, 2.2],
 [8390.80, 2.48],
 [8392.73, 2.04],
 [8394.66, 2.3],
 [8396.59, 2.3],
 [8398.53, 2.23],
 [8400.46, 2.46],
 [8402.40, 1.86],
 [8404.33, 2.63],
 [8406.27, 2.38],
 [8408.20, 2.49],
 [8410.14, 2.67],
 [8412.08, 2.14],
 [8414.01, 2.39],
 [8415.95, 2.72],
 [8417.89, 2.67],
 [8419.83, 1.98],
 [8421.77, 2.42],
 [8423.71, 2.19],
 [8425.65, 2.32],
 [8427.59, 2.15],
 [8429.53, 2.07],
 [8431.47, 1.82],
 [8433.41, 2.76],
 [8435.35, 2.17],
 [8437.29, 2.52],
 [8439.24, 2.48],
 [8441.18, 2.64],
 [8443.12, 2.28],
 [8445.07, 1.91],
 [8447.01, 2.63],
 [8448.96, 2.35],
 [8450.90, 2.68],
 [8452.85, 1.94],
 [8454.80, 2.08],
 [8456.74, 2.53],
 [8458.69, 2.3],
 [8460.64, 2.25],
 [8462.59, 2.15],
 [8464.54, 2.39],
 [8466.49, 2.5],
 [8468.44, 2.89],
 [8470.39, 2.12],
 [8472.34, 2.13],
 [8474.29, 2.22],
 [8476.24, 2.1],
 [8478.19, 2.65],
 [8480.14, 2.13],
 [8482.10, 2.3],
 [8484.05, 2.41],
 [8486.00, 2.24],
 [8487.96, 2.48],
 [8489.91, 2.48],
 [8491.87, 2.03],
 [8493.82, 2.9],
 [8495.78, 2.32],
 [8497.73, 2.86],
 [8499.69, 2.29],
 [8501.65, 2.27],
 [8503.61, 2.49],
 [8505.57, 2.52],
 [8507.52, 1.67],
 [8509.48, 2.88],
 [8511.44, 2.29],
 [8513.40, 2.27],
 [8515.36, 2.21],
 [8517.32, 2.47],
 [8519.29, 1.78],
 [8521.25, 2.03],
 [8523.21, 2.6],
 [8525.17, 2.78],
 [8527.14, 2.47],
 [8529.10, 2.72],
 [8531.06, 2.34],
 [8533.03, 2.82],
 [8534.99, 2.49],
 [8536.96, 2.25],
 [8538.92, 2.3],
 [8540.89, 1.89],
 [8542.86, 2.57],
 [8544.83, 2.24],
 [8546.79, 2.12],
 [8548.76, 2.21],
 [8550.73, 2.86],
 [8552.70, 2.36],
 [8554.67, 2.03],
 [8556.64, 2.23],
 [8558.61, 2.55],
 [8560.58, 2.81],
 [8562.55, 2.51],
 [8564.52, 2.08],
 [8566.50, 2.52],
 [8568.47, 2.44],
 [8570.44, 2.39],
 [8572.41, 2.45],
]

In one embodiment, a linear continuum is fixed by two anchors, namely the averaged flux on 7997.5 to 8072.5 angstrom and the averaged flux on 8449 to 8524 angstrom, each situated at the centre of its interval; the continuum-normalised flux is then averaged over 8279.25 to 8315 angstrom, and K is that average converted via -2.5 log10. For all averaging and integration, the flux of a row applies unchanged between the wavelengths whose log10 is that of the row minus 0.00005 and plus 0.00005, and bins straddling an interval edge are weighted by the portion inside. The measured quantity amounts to 0.14 mag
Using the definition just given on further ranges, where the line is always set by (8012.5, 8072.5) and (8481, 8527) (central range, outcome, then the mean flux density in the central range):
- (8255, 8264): 0.02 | 2.34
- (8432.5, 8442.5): -0.06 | 2.51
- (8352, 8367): -0.14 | 2.71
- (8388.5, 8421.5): 0.01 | 2.35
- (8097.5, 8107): -0.04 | 2.47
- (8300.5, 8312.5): 0.15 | 2.07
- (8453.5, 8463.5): 0.06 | 2.25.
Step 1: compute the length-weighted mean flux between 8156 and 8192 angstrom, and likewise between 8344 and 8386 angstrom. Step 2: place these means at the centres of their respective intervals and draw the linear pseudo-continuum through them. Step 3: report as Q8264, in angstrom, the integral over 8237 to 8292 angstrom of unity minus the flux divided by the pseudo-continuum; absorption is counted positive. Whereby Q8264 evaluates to 2.9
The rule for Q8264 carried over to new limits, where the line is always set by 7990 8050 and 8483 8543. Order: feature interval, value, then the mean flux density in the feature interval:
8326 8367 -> -2.0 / 2.51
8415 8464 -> 1.4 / 2.32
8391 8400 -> 0.5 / 2.25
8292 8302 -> 1.3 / 2.07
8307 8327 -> 0.3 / 2.35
